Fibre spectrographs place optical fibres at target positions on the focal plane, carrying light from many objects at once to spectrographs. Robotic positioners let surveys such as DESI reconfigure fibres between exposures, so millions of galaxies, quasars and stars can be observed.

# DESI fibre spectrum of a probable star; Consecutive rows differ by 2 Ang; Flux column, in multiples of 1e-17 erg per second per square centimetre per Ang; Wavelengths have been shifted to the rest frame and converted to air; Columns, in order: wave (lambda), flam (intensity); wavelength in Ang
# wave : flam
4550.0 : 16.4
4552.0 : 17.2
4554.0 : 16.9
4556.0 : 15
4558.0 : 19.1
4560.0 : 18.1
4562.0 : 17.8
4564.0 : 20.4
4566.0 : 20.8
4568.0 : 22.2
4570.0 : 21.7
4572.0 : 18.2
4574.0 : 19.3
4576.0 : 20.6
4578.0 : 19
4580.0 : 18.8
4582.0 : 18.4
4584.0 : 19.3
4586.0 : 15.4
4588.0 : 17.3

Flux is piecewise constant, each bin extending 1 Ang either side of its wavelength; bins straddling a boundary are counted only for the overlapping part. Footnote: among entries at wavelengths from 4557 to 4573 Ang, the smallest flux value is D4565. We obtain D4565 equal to 17.8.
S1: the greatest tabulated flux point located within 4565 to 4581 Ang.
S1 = 22.2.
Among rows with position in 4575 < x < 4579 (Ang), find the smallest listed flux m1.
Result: 19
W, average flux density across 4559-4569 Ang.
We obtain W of 19.9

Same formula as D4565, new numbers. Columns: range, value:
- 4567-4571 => 21.7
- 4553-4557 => 15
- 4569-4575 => 18.2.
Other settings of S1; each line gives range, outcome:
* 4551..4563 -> 19.1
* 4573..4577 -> 20.6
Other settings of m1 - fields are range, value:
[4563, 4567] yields 20.4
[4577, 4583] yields 18.4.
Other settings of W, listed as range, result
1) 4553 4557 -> 15.9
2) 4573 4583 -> 19.2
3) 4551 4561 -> 17.3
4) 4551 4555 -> 17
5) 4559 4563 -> 18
